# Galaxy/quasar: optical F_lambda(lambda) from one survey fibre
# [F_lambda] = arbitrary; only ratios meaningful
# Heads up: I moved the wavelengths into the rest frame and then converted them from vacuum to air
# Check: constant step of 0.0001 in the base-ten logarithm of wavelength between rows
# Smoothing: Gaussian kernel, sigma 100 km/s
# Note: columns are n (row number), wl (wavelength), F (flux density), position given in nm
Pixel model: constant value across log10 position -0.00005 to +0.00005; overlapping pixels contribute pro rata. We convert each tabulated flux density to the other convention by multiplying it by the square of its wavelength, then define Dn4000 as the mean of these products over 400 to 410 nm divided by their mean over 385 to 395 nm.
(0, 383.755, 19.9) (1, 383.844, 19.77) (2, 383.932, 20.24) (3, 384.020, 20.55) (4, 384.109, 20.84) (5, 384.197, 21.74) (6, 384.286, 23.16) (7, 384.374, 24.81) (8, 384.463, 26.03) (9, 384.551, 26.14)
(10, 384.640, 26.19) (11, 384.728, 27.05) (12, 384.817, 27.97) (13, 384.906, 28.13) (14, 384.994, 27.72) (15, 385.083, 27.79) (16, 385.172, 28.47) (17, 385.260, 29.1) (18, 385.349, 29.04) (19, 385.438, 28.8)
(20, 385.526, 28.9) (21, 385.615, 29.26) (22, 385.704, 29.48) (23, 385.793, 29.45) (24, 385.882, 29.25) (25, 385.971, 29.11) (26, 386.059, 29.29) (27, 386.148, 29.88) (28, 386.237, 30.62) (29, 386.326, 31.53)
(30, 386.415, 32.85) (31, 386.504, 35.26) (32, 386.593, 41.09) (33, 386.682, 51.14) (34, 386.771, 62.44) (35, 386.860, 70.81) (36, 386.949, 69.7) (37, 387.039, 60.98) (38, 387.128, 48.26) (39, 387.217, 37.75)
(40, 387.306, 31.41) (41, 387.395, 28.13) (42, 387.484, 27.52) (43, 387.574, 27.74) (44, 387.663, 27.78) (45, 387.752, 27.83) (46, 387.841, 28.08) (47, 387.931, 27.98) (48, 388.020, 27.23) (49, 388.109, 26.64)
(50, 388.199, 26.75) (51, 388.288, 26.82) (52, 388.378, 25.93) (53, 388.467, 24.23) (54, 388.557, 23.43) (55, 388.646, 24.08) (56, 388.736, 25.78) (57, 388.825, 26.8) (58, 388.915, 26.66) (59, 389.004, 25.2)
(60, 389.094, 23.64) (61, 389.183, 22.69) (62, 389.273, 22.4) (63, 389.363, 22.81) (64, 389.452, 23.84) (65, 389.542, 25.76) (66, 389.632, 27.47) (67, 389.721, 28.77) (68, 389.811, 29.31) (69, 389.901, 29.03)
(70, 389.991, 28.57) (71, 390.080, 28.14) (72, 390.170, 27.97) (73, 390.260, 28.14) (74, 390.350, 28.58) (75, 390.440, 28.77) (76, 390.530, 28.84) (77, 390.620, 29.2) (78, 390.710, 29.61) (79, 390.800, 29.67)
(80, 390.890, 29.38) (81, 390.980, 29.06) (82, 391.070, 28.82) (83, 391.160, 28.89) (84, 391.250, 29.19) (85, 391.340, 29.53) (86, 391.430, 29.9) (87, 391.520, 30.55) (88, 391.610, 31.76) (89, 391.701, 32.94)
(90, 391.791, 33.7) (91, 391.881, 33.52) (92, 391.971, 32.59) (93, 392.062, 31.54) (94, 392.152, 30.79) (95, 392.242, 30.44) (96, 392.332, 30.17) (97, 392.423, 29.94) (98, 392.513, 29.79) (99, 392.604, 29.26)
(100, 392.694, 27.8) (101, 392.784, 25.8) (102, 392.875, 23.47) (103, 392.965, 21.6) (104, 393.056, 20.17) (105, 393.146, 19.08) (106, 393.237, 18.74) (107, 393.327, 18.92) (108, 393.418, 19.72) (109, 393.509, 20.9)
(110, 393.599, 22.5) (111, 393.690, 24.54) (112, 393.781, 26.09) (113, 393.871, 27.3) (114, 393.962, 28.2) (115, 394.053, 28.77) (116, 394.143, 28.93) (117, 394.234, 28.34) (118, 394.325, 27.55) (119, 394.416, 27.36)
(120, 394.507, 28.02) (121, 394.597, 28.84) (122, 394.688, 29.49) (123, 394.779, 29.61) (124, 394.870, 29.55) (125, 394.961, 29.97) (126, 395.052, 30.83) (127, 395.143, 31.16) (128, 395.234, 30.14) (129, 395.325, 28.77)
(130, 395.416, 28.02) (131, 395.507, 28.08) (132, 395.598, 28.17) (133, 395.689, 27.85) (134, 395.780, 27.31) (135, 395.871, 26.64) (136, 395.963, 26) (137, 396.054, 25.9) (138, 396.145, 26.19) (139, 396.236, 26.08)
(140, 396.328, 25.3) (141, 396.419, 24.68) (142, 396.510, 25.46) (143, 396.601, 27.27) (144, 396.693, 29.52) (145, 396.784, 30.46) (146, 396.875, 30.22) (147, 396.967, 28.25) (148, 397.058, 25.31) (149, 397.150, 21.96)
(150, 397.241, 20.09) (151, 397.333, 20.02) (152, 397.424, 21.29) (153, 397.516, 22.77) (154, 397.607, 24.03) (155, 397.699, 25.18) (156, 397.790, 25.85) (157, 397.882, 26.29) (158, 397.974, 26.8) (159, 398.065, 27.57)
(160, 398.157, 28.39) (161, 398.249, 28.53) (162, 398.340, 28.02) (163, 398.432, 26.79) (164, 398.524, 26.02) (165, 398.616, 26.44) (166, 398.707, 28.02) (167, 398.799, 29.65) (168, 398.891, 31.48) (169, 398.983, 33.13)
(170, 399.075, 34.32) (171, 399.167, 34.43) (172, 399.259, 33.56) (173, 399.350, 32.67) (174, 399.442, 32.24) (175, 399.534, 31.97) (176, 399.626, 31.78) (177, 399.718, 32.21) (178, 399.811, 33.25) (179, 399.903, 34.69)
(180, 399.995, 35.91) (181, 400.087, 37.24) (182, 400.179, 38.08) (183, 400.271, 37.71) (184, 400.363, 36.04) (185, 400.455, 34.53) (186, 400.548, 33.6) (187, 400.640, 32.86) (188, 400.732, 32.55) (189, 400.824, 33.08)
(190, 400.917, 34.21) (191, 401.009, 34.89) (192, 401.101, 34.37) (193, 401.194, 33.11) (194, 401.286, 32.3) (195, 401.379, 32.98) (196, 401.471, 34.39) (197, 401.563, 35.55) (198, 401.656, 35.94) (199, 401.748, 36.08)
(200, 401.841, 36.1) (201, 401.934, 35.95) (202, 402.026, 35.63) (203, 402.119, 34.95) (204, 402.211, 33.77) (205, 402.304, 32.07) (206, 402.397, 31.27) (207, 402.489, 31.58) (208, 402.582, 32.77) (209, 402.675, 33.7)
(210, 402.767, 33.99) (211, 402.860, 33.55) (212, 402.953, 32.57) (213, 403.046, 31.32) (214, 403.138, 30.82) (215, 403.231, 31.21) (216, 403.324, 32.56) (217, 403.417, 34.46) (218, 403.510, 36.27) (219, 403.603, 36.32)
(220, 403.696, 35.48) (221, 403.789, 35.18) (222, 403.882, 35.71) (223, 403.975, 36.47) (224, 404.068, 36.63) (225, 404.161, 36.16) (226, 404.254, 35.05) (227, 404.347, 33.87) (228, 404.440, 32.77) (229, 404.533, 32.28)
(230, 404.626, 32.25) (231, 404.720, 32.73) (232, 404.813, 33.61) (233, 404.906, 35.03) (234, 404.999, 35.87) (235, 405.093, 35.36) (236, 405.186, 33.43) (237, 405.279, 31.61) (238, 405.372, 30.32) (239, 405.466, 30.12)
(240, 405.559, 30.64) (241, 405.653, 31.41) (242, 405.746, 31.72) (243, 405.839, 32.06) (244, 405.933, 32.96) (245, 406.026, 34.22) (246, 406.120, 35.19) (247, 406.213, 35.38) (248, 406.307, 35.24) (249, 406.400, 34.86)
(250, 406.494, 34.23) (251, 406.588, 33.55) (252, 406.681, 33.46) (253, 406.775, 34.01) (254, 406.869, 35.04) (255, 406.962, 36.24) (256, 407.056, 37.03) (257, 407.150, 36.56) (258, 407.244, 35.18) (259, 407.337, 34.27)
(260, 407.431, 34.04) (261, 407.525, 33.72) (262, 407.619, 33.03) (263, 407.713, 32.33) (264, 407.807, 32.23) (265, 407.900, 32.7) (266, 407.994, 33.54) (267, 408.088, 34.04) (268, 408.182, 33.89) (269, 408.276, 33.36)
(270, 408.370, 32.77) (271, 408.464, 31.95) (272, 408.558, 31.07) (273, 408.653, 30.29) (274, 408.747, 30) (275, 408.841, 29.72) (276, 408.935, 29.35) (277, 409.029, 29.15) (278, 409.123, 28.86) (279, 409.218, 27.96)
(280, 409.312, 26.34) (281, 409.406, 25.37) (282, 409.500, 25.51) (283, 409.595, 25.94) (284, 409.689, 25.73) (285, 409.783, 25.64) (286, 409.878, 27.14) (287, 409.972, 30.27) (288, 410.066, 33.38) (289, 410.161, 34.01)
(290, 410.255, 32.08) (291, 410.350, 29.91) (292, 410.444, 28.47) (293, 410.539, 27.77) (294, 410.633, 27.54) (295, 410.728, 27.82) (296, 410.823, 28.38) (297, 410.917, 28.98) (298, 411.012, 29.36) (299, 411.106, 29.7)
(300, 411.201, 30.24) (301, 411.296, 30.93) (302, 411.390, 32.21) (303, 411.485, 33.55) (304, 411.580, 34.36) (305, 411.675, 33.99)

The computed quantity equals 1.20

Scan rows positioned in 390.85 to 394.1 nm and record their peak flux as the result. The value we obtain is 33.7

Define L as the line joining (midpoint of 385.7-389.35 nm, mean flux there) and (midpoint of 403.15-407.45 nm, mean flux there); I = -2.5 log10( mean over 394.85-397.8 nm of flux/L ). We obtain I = 0.25 mag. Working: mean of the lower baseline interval 32.9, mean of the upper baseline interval 34.1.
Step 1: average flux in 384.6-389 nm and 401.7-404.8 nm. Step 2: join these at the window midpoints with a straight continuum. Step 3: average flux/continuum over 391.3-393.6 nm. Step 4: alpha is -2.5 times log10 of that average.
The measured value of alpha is 0.21 mag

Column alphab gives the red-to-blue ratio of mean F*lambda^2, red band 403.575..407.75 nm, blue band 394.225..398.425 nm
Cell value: 1.32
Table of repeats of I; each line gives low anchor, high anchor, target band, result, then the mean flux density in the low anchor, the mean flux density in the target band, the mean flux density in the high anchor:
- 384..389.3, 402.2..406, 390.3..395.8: 0.14 mag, 31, 28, 33.3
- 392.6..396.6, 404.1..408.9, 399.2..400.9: -0.16 mag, 26.3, 34.1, 33.4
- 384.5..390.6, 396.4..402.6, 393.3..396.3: 0.14 mag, 30.9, 27.2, 30.9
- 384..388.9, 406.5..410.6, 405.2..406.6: -0.05 mag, 31.6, 32.9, 31.3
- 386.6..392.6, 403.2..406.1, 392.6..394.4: 0.29 mag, 31.3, 24.3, 33.7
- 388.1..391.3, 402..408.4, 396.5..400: 0.08 mag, 27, 28.5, 33.7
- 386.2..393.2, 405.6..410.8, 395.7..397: 0.15 mag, 30.8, 27.1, 31.6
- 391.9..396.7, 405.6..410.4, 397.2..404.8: -0.10 mag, 27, 32.2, 31.9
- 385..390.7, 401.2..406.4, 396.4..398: 0.28 mag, 31.2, 25.3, 33.8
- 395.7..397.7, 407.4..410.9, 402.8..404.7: -0.21 mag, 25.5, 34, 30.1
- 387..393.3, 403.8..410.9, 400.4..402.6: -0.10 mag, 28.4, 34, 32.1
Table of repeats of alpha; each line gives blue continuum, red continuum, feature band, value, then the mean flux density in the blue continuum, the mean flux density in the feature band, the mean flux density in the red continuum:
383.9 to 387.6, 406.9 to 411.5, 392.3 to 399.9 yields 0.17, 33.1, 27.3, 30.8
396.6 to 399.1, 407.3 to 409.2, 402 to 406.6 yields -0.12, 26.8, 33.6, 31.9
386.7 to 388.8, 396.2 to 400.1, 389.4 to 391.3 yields 0.18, 35.2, 28.4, 28.4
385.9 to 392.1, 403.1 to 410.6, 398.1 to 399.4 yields 0.07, 31.4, 30.1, 32.4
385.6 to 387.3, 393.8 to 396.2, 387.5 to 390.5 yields 0.36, 40.9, 26.5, 28.3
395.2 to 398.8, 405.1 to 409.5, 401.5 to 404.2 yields -0.15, 26.4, 34.3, 32.4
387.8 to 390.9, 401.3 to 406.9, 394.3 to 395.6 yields 0.01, 26.8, 29.1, 33.8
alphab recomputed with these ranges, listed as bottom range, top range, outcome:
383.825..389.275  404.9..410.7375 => 1.15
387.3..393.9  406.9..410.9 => 1.25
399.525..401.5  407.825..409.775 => 0.91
